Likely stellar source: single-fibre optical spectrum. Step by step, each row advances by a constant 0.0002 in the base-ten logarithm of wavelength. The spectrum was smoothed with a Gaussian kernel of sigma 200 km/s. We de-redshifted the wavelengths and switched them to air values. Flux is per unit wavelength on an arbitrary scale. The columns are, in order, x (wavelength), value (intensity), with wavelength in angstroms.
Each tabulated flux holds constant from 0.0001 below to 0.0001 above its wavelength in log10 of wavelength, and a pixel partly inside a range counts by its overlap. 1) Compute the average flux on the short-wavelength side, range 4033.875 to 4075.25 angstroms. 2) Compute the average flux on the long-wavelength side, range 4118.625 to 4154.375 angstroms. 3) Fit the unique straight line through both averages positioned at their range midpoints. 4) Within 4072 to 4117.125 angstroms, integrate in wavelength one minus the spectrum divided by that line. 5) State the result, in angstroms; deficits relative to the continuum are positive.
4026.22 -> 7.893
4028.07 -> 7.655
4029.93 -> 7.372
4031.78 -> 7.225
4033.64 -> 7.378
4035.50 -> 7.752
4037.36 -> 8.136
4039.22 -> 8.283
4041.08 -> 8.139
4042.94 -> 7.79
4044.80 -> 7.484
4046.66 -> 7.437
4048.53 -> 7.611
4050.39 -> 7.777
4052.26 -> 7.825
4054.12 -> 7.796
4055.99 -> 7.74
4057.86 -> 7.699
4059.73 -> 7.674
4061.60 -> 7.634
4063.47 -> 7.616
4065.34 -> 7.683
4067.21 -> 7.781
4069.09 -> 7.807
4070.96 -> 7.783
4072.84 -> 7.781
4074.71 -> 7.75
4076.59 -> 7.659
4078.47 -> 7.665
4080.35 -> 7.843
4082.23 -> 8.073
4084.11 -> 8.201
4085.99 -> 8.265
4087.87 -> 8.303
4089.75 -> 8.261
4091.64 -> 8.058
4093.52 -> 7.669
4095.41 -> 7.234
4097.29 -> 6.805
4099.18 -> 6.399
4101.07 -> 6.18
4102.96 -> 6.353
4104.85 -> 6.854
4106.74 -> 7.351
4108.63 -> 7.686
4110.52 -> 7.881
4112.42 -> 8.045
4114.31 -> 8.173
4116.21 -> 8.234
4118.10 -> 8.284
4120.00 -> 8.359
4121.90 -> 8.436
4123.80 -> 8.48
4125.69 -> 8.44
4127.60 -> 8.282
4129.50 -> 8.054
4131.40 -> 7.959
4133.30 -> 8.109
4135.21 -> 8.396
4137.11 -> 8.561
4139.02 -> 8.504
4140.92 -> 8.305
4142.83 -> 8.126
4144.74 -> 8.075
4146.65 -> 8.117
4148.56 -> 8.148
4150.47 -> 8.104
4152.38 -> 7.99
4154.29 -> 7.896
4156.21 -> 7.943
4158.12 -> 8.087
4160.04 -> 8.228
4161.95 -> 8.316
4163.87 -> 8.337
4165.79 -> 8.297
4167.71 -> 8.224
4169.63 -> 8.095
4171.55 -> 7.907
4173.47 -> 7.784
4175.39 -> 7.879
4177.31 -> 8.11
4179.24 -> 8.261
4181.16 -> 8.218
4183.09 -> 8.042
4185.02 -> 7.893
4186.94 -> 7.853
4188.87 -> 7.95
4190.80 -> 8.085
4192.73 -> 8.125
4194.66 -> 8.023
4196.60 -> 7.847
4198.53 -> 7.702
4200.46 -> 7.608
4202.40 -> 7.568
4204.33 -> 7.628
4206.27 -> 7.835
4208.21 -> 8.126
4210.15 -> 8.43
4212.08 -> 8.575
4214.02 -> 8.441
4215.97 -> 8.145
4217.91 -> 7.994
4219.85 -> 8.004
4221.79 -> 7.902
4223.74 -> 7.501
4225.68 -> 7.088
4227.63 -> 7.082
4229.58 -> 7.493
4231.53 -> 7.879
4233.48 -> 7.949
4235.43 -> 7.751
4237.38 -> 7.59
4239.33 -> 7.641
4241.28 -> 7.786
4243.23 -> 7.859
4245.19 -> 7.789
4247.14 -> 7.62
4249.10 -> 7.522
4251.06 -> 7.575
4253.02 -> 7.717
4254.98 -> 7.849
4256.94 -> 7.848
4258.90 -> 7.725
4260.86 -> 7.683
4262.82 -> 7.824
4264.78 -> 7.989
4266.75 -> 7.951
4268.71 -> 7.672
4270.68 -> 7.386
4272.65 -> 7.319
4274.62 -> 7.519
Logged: 2.2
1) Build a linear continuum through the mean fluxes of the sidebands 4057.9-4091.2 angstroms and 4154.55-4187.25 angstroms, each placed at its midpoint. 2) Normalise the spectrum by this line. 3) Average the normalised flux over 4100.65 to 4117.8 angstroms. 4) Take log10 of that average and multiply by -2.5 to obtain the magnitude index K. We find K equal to 0.06 mag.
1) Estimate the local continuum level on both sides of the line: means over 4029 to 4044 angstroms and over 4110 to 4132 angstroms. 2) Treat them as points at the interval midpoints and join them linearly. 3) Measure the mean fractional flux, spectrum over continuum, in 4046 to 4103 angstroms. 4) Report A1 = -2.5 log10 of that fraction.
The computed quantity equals 0.045 mag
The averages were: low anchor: 7.76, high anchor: 8.23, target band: 7.64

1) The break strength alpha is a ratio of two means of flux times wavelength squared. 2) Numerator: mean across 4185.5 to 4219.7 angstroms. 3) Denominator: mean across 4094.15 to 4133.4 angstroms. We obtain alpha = 1.09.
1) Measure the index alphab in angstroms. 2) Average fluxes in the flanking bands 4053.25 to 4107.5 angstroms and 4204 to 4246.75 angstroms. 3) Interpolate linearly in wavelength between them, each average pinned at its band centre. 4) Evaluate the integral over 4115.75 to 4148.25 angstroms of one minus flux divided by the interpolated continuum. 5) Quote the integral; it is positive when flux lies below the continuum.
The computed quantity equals -2.5 angstroms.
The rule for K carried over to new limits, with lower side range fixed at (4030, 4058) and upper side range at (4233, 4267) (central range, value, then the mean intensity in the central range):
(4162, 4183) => -0.05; 8.12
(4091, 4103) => 0.11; 6.97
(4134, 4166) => -0.06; 8.2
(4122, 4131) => -0.08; 8.31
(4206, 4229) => -0.02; 7.92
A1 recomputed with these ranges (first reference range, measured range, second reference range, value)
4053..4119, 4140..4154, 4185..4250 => -0.051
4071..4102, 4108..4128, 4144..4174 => -0.051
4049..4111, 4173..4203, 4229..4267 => -0.034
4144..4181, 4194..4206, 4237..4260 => 0.028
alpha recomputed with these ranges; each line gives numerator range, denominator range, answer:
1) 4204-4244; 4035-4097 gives 1.08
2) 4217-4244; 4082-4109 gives 1.10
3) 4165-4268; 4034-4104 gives 1.10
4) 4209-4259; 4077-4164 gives 1.04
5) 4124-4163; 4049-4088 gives 1.09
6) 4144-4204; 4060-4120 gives 1.09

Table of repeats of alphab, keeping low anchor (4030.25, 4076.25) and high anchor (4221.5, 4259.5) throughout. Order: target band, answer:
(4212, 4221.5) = -0.64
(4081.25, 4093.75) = -0.70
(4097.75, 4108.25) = 1.38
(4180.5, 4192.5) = -0.52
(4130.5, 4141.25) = -0.86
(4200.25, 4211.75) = -0.39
